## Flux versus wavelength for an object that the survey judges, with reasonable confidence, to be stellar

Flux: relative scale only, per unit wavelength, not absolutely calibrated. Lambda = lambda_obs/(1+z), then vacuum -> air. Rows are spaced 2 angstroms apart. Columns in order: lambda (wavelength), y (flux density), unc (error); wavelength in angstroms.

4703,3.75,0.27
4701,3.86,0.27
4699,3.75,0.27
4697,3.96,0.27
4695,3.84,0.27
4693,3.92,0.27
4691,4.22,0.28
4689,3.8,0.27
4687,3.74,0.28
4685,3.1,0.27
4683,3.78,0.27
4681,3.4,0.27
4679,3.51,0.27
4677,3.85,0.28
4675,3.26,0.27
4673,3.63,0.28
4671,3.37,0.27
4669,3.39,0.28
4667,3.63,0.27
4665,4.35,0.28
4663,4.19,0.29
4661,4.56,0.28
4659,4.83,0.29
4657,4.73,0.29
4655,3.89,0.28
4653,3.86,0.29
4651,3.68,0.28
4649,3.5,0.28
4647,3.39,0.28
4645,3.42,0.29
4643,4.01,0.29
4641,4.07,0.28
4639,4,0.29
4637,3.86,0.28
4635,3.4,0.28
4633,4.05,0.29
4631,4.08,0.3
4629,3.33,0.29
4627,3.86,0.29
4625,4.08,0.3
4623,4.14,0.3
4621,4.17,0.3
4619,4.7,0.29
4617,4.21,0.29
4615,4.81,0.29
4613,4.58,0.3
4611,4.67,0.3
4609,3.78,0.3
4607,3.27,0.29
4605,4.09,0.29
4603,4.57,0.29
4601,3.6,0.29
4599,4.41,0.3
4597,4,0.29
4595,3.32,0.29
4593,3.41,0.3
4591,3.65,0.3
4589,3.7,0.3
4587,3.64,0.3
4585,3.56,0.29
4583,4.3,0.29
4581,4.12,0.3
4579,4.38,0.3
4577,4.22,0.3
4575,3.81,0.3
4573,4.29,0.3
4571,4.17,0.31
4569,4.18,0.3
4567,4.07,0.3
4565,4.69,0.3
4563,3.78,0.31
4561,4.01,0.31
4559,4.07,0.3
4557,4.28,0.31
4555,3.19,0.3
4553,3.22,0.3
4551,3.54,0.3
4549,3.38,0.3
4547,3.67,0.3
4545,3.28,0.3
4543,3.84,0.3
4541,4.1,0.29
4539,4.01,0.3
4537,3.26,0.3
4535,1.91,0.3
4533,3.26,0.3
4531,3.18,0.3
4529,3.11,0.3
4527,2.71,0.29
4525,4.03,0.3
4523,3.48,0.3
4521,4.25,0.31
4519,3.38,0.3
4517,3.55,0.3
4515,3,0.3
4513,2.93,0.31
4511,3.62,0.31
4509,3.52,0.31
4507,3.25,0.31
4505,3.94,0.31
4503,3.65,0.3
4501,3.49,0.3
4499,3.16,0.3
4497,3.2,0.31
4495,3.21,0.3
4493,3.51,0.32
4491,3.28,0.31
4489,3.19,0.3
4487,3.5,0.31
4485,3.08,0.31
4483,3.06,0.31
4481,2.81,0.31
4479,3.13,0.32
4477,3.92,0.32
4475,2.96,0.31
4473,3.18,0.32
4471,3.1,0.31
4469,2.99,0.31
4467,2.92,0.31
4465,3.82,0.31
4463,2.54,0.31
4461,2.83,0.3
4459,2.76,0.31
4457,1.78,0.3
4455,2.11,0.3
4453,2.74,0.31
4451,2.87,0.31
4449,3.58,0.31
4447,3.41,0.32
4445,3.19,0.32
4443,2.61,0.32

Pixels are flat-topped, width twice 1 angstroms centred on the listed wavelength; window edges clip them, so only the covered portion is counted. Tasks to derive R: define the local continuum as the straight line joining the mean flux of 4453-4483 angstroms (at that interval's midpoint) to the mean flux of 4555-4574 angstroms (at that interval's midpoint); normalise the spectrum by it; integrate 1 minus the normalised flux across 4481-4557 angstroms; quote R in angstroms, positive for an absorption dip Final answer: 3.35 angstroms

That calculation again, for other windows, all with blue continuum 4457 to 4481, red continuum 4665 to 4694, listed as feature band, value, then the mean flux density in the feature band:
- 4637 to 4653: -0.91 angstroms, 3.74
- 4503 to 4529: -2.41 angstroms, 3.46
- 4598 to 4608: -1.66 angstroms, 3.99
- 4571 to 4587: -3.45 angstroms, 4.07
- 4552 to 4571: -3.75 angstroms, 3.96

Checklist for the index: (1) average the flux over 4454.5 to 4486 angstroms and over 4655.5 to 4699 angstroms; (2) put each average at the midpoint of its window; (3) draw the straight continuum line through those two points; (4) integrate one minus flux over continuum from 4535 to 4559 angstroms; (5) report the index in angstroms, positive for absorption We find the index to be -2.0 angstroms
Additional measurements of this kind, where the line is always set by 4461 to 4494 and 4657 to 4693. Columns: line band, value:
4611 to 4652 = -3.4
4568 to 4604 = -4.4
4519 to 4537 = 0.5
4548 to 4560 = -0.6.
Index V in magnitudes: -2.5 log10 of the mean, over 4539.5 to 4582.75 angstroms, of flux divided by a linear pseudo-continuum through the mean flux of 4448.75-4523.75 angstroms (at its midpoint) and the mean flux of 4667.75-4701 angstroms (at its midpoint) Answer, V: -0.166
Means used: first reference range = 3.19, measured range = 3.93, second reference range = 3.66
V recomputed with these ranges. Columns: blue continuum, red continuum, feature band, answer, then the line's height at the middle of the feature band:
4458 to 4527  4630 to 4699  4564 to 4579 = -0.19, 3.54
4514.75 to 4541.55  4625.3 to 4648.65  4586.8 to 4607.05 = -0.06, 3.62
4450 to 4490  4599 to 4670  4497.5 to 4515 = -0.07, 3.2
